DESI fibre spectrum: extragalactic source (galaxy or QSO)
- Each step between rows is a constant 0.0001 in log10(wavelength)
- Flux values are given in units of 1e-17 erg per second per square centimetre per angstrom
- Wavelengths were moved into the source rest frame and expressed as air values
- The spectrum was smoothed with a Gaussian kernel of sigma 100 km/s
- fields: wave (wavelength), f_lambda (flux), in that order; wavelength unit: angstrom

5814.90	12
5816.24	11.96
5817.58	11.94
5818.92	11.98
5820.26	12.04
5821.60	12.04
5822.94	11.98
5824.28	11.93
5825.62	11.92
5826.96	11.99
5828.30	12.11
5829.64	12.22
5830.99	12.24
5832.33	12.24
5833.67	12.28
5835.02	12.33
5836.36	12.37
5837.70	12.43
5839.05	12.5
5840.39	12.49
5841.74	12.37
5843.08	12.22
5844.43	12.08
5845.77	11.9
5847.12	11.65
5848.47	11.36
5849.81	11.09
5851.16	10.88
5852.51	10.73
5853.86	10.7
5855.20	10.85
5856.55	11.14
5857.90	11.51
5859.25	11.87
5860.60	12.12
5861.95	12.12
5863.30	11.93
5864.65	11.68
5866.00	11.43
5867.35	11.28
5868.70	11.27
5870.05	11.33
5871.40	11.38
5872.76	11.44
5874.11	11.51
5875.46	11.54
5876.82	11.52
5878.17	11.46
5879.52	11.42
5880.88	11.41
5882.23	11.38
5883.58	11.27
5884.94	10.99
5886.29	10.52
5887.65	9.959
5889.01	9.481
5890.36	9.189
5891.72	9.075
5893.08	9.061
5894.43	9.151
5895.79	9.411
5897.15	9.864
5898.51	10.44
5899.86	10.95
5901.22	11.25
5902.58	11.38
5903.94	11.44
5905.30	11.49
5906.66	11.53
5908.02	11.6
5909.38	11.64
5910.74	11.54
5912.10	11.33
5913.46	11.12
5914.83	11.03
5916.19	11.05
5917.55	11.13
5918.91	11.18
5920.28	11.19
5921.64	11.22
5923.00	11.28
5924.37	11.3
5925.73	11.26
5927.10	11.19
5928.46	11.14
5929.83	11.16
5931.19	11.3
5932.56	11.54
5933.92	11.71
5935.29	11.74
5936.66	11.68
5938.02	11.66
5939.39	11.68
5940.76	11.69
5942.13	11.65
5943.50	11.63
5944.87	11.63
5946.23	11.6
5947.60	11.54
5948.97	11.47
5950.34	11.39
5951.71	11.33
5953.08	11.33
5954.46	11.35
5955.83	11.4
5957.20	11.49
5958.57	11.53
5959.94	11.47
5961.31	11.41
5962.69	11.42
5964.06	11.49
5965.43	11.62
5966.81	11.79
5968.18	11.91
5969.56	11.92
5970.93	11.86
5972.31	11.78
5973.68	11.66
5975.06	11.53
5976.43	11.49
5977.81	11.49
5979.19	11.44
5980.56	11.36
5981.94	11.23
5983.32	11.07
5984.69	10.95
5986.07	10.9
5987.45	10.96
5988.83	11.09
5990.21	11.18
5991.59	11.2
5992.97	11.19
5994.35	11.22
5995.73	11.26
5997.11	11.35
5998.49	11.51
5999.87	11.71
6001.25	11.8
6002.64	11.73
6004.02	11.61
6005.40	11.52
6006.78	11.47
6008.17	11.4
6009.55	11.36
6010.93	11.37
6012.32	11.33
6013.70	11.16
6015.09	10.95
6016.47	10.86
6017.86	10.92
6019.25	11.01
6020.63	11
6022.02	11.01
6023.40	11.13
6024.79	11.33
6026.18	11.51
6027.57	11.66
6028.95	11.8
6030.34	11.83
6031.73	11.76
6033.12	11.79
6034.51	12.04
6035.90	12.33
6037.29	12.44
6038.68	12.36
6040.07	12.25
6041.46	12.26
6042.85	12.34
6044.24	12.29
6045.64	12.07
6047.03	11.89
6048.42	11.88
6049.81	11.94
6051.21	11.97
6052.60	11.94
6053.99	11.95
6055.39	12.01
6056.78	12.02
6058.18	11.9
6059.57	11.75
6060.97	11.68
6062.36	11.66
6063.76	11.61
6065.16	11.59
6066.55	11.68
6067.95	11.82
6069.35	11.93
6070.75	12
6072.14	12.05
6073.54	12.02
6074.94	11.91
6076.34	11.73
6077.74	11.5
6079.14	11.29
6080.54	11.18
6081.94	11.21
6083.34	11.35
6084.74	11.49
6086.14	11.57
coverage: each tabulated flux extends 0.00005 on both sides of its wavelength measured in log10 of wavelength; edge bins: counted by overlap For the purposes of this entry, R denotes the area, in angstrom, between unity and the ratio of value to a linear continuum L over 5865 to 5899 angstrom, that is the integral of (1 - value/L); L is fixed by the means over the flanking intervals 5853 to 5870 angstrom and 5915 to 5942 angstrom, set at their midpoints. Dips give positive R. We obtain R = 2.3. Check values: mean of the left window 11.5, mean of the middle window 10.7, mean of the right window 11.4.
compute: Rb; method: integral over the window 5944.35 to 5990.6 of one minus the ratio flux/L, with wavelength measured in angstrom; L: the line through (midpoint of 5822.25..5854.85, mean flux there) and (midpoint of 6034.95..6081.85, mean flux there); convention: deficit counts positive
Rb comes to 1.8 angstrom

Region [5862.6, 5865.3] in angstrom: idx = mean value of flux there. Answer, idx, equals 11.8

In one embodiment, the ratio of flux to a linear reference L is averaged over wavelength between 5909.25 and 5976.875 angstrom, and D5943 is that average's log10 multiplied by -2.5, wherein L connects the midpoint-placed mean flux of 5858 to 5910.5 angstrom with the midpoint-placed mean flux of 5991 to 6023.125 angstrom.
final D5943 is -0.03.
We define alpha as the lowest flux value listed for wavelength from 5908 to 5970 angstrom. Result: 11.03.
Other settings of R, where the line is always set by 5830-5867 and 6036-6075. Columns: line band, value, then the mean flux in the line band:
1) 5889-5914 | 2.6 angstrom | 10.6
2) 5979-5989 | 0.7 angstrom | 11.1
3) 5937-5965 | 0.9 angstrom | 11.5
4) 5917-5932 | 0.8 angstrom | 11.2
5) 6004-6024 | 1.3 angstrom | 11.2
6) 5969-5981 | 0.3 angstrom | 11.6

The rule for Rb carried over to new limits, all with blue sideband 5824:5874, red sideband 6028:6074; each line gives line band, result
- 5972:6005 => 1.5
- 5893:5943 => 2.8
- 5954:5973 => 0.4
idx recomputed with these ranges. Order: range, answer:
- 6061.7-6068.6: 11.7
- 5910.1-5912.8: 11.4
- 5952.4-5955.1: 11.3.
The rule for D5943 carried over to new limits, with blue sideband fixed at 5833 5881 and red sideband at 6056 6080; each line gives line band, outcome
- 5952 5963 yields 0.028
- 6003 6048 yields 0.011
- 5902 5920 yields 0.033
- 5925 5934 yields 0.036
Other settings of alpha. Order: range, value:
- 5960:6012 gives 10.9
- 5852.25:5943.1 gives 9.061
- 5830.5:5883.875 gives 10.7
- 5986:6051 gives 10.86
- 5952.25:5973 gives 11.33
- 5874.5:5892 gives 9.075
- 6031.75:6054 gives 11.79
